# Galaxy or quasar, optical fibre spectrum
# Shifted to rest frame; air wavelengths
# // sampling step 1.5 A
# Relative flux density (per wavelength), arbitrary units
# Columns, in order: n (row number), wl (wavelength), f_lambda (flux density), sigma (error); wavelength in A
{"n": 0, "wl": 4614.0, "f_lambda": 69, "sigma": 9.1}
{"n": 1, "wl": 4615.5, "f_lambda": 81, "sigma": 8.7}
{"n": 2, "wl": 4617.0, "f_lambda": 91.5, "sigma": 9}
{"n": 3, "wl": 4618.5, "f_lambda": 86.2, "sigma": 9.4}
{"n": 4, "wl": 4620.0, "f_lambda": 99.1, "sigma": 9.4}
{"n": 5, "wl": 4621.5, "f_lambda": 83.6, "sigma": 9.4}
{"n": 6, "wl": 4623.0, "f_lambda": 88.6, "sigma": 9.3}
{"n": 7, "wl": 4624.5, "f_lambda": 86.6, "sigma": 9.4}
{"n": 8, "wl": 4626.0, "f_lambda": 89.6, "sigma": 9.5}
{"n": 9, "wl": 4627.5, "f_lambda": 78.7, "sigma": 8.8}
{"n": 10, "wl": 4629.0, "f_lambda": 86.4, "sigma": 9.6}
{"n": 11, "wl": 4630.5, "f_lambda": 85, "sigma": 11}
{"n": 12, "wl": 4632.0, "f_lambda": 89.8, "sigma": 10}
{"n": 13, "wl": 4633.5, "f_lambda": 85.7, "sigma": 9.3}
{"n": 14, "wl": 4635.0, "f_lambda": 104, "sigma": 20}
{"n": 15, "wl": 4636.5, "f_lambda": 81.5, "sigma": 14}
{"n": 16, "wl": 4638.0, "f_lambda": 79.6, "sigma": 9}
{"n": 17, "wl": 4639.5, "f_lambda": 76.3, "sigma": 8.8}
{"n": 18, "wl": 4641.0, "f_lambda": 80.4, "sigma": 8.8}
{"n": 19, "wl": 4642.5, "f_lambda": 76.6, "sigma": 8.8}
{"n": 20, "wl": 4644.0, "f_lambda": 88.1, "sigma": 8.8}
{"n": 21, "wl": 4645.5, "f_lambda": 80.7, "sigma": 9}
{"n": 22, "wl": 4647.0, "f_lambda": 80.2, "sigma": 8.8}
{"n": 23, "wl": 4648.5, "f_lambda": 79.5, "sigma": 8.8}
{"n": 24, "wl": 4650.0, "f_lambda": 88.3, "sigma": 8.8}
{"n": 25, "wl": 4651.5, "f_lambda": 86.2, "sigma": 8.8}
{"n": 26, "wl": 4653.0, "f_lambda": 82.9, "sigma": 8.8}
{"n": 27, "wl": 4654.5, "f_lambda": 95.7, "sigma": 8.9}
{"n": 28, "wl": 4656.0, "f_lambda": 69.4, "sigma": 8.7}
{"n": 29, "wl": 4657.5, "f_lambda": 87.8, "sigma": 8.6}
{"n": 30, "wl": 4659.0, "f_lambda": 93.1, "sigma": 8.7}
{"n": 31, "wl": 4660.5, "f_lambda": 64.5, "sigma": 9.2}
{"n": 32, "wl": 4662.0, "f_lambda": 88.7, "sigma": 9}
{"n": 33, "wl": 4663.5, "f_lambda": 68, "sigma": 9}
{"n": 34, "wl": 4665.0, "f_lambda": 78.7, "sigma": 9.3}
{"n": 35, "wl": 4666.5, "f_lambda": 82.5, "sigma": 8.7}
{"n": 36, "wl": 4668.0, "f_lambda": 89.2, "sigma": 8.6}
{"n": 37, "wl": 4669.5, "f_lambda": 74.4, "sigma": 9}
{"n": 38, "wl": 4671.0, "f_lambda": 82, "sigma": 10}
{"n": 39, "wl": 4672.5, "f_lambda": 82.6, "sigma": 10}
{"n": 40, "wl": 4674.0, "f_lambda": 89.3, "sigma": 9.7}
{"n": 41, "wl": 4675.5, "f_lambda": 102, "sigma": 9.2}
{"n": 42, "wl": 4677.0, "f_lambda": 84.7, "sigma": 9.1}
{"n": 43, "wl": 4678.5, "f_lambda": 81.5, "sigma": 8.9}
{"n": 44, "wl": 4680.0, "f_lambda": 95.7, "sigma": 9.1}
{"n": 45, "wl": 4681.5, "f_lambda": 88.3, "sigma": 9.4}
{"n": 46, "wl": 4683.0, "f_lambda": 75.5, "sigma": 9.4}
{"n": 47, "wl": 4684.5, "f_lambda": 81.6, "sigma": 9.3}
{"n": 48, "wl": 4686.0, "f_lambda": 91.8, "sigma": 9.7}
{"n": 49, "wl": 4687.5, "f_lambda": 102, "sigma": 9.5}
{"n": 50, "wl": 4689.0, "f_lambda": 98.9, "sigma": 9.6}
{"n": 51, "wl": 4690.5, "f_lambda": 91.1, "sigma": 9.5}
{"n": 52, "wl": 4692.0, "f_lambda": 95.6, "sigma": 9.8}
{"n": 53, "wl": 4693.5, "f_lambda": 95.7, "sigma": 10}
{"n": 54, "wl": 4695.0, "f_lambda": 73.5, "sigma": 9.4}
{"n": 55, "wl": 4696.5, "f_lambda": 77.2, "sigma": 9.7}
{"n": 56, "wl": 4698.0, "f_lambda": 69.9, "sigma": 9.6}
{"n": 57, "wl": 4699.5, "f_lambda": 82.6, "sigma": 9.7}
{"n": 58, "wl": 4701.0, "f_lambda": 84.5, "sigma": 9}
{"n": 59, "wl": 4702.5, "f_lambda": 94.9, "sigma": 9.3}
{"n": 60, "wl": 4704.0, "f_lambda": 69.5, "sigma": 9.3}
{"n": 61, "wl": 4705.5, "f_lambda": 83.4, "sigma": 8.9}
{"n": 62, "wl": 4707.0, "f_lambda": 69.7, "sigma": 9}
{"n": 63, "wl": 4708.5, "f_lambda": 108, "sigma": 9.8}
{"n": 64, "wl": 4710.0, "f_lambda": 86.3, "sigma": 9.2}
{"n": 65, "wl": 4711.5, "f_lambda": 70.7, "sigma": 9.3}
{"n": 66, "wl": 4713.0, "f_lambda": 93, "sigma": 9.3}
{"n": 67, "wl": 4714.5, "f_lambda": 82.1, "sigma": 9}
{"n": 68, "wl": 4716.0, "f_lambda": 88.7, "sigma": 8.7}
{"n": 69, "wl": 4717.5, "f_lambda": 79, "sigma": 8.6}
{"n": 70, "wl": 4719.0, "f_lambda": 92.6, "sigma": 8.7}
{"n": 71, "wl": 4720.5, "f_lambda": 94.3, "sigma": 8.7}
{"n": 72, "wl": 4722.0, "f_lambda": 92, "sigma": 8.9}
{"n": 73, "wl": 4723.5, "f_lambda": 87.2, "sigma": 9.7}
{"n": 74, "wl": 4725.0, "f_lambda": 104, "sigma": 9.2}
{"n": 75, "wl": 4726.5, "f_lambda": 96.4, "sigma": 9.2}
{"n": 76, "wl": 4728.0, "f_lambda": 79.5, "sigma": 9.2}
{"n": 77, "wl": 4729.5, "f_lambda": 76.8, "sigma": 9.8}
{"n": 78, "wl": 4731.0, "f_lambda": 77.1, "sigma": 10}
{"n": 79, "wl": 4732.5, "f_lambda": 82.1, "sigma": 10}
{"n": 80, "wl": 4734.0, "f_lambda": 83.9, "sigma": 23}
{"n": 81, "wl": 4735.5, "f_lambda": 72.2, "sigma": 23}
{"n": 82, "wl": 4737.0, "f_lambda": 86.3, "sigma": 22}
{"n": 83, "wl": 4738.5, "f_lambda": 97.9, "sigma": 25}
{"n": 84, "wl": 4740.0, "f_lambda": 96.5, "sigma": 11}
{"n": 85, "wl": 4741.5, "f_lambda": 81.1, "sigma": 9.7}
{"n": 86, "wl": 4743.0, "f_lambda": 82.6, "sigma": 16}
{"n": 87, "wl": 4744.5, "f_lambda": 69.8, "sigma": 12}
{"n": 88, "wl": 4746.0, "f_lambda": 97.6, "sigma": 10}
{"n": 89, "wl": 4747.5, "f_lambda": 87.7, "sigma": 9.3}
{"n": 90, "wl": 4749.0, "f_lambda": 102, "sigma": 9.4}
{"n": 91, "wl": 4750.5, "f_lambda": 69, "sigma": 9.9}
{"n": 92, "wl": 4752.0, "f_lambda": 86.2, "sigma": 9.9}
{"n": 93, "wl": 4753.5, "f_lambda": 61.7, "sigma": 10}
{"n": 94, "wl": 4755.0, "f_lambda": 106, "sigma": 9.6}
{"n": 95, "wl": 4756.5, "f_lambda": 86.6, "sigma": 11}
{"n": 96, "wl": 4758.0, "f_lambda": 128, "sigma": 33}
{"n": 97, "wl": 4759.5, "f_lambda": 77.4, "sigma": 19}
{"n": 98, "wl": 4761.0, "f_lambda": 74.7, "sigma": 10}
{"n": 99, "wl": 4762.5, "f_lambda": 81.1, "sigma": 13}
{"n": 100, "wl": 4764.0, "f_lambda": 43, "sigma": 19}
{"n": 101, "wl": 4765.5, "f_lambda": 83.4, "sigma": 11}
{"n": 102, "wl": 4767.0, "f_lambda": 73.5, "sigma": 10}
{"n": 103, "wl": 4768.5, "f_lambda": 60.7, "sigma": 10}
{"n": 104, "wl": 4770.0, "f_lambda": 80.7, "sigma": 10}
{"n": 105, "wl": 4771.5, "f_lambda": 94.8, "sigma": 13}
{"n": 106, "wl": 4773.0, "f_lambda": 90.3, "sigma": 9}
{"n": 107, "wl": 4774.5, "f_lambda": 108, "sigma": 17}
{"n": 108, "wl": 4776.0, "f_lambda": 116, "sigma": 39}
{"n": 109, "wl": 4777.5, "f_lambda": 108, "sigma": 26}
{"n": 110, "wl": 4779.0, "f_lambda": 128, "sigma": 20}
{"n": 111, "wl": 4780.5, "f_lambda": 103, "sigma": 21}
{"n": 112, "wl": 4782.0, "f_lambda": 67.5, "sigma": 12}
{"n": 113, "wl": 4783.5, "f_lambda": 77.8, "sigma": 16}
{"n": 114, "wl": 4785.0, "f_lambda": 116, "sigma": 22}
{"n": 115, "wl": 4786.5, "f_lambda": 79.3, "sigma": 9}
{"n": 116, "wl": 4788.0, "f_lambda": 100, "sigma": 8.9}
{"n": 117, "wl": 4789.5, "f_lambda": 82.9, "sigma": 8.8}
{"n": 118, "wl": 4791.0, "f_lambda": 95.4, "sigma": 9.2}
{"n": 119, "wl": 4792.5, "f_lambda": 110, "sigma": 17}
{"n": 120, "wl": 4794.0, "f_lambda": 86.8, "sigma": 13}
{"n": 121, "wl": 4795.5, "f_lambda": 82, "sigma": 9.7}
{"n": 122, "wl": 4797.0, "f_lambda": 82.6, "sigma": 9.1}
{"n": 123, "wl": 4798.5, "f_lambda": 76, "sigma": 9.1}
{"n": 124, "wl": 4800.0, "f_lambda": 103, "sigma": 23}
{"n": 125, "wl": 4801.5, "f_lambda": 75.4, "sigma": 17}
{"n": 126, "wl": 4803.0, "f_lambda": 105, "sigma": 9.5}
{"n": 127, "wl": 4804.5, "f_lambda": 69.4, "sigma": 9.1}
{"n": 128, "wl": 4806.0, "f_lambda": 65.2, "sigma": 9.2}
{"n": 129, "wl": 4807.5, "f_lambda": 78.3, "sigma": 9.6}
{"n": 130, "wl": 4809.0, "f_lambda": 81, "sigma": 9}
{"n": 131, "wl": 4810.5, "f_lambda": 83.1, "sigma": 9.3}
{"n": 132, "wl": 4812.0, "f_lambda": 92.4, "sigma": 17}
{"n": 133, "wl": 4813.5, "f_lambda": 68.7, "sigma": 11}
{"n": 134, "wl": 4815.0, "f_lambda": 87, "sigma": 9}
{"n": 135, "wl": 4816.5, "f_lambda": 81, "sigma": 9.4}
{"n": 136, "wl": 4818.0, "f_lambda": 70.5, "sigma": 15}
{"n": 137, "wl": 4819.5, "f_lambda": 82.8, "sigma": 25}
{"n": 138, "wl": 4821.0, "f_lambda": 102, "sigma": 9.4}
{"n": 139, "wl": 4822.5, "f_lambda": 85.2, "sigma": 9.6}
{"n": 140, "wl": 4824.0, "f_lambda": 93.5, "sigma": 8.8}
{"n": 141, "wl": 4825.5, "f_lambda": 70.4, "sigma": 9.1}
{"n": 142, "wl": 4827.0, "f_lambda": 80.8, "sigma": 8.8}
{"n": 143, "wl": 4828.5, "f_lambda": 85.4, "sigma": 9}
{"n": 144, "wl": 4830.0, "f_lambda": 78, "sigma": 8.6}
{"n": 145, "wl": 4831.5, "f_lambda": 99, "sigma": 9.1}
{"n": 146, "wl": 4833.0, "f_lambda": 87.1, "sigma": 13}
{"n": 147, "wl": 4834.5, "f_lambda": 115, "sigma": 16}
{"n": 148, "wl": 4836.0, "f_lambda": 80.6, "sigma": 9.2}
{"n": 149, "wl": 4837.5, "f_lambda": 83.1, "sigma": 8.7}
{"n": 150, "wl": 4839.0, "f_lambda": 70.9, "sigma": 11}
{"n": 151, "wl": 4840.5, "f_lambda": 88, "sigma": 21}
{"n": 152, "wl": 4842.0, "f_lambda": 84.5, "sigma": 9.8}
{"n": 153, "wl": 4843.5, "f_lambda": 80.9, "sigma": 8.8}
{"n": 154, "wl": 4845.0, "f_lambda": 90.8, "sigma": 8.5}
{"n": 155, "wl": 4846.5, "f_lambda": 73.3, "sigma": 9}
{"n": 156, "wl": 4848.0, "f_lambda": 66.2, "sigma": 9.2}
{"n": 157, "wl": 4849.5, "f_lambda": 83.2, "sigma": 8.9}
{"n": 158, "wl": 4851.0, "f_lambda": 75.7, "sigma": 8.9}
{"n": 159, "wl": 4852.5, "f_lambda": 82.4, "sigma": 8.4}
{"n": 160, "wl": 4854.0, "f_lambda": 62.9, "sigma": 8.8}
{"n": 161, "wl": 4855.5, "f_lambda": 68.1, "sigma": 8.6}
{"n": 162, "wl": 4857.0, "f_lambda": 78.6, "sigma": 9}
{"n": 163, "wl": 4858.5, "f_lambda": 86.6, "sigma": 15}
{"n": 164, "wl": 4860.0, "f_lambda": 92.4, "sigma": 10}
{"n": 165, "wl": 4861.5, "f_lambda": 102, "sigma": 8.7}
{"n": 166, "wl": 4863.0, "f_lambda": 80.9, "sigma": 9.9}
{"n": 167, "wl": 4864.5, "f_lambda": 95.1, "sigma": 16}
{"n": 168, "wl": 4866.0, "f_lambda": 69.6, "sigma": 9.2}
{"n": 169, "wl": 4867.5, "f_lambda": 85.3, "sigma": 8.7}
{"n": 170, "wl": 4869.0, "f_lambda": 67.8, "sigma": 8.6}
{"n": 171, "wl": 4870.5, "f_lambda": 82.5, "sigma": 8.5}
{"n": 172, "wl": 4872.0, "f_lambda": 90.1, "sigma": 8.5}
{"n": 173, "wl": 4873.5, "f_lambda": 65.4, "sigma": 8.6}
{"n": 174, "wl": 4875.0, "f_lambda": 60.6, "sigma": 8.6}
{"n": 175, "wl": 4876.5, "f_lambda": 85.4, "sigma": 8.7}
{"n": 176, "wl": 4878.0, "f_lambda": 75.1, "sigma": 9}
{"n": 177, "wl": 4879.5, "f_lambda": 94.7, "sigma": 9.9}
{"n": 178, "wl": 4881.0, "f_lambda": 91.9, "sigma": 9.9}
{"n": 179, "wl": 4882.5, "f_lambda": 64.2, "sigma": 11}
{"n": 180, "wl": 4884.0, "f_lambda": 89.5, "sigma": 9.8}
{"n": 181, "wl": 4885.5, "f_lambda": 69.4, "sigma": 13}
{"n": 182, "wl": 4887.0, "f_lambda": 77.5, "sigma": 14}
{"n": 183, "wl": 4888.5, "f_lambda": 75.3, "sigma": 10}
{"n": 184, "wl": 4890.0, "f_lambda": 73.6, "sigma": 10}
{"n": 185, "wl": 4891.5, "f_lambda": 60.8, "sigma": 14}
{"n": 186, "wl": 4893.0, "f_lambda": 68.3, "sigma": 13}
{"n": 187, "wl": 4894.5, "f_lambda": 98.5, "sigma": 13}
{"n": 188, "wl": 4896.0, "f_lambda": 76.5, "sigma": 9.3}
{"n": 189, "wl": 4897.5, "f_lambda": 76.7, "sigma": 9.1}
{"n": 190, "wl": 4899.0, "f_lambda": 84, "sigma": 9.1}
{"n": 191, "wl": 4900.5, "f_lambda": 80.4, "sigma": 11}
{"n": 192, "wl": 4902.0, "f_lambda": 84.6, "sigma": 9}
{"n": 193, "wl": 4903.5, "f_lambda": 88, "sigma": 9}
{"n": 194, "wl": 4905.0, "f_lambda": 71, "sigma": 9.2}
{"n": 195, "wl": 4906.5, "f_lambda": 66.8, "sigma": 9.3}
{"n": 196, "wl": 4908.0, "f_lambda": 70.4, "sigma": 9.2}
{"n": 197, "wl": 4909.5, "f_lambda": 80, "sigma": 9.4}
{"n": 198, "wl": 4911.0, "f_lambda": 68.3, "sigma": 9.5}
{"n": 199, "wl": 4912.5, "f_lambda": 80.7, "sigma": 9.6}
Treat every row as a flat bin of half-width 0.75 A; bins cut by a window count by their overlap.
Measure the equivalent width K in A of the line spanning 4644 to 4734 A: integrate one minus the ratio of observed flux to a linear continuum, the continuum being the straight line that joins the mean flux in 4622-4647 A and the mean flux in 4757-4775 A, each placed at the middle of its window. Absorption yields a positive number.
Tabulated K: -1.4 A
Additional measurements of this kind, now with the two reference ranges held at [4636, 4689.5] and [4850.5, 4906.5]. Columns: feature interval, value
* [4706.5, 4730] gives -1.4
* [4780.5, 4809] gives -1.9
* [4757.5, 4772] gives 0.5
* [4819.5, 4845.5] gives -2.1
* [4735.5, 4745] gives -0.3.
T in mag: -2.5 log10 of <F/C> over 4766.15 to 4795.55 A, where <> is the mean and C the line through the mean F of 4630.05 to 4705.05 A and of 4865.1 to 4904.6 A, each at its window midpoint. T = -0.149 mag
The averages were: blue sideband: 84.5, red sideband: 78.3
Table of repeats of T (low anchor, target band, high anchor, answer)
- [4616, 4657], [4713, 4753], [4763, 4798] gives 0.02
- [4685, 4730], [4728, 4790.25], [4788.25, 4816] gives -0.02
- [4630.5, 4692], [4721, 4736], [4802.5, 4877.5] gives -0.02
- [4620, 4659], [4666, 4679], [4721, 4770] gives -0.01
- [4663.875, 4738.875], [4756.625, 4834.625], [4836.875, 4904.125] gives -0.06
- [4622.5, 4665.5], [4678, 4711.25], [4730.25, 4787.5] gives -0.01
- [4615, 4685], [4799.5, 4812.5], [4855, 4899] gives -0.03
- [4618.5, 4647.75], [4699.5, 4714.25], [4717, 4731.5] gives 0.04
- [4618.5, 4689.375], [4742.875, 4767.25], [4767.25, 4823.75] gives 0.06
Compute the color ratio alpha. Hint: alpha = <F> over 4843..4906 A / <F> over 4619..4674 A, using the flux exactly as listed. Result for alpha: 0.94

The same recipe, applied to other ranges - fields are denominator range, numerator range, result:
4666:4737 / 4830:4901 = 0.94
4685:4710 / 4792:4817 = 0.97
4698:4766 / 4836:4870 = 0.95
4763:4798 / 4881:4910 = 0.86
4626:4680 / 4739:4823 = 1.04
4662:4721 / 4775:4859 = 1.01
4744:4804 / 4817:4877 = 0.92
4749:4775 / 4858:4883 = 0.99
